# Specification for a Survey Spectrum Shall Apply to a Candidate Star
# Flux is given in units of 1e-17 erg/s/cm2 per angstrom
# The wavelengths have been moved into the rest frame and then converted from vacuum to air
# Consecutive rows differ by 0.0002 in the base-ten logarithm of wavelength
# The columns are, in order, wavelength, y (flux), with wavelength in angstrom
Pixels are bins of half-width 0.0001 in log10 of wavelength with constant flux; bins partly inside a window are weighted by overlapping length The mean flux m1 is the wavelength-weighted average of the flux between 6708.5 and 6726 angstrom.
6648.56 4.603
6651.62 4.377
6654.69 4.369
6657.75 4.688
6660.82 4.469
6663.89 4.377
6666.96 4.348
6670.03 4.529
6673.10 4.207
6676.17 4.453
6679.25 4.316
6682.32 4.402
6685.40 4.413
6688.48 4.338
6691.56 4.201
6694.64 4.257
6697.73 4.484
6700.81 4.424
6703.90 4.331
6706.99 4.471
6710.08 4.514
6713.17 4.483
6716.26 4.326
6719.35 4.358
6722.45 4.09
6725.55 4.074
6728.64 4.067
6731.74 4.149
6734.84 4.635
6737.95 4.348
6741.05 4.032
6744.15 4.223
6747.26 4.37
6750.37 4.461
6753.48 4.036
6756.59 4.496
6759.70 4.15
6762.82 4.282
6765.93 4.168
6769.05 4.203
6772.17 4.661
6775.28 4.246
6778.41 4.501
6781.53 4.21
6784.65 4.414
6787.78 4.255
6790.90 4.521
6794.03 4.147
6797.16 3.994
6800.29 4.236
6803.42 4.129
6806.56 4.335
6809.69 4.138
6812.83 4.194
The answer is 4.32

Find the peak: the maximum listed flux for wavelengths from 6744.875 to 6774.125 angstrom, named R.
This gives 4.661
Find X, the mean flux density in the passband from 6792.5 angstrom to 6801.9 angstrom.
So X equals 4.13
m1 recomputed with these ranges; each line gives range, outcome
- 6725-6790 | 4.29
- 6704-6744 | 4.29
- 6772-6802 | 4.3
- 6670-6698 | 4.35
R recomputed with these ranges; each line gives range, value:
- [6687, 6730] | 4.514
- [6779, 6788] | 4.414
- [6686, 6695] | 4.338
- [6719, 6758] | 4.635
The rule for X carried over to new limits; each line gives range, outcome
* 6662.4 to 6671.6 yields 4.42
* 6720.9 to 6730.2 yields 4.08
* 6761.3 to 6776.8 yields 4.31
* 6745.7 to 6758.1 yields 4.34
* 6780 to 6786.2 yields 4.31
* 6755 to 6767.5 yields 4.27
